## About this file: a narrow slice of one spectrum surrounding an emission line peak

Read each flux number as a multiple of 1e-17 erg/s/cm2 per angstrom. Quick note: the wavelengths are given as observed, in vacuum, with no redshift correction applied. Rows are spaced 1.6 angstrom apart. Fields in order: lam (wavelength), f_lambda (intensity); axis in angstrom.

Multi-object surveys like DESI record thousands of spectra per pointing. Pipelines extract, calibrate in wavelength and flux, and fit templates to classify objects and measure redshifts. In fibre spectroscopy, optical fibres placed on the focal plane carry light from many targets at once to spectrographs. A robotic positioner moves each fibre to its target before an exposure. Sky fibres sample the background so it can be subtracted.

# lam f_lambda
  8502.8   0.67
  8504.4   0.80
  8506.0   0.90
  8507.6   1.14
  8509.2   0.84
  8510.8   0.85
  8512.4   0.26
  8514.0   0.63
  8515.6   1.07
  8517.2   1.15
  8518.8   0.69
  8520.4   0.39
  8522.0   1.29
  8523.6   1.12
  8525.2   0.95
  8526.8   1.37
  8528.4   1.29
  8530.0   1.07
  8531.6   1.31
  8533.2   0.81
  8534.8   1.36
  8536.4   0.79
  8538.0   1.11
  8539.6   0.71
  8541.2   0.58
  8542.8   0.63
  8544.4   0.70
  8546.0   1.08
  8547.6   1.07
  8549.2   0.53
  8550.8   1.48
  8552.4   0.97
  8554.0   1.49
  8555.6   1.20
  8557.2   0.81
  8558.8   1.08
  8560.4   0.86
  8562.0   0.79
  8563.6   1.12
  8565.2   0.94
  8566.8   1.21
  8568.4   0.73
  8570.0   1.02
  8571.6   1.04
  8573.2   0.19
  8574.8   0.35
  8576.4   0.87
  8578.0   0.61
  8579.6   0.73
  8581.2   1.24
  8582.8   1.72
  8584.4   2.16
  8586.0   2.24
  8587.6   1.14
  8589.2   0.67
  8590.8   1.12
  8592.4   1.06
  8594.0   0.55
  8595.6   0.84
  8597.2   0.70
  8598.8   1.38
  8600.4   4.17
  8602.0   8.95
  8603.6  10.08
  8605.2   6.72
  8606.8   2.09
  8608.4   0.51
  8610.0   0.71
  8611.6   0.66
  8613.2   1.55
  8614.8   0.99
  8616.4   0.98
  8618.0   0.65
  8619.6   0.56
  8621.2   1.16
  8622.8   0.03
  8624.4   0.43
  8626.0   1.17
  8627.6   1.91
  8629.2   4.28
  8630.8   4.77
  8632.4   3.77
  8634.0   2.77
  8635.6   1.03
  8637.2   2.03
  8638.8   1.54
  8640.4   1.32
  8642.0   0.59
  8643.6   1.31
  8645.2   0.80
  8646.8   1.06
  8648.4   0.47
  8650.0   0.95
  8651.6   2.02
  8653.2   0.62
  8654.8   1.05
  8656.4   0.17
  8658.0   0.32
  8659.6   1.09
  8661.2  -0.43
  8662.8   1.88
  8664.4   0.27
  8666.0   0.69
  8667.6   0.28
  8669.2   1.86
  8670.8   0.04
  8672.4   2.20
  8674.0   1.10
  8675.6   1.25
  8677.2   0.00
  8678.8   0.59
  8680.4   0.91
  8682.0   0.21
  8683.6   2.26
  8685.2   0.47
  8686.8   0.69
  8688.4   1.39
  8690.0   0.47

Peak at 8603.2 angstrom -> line H-alpha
